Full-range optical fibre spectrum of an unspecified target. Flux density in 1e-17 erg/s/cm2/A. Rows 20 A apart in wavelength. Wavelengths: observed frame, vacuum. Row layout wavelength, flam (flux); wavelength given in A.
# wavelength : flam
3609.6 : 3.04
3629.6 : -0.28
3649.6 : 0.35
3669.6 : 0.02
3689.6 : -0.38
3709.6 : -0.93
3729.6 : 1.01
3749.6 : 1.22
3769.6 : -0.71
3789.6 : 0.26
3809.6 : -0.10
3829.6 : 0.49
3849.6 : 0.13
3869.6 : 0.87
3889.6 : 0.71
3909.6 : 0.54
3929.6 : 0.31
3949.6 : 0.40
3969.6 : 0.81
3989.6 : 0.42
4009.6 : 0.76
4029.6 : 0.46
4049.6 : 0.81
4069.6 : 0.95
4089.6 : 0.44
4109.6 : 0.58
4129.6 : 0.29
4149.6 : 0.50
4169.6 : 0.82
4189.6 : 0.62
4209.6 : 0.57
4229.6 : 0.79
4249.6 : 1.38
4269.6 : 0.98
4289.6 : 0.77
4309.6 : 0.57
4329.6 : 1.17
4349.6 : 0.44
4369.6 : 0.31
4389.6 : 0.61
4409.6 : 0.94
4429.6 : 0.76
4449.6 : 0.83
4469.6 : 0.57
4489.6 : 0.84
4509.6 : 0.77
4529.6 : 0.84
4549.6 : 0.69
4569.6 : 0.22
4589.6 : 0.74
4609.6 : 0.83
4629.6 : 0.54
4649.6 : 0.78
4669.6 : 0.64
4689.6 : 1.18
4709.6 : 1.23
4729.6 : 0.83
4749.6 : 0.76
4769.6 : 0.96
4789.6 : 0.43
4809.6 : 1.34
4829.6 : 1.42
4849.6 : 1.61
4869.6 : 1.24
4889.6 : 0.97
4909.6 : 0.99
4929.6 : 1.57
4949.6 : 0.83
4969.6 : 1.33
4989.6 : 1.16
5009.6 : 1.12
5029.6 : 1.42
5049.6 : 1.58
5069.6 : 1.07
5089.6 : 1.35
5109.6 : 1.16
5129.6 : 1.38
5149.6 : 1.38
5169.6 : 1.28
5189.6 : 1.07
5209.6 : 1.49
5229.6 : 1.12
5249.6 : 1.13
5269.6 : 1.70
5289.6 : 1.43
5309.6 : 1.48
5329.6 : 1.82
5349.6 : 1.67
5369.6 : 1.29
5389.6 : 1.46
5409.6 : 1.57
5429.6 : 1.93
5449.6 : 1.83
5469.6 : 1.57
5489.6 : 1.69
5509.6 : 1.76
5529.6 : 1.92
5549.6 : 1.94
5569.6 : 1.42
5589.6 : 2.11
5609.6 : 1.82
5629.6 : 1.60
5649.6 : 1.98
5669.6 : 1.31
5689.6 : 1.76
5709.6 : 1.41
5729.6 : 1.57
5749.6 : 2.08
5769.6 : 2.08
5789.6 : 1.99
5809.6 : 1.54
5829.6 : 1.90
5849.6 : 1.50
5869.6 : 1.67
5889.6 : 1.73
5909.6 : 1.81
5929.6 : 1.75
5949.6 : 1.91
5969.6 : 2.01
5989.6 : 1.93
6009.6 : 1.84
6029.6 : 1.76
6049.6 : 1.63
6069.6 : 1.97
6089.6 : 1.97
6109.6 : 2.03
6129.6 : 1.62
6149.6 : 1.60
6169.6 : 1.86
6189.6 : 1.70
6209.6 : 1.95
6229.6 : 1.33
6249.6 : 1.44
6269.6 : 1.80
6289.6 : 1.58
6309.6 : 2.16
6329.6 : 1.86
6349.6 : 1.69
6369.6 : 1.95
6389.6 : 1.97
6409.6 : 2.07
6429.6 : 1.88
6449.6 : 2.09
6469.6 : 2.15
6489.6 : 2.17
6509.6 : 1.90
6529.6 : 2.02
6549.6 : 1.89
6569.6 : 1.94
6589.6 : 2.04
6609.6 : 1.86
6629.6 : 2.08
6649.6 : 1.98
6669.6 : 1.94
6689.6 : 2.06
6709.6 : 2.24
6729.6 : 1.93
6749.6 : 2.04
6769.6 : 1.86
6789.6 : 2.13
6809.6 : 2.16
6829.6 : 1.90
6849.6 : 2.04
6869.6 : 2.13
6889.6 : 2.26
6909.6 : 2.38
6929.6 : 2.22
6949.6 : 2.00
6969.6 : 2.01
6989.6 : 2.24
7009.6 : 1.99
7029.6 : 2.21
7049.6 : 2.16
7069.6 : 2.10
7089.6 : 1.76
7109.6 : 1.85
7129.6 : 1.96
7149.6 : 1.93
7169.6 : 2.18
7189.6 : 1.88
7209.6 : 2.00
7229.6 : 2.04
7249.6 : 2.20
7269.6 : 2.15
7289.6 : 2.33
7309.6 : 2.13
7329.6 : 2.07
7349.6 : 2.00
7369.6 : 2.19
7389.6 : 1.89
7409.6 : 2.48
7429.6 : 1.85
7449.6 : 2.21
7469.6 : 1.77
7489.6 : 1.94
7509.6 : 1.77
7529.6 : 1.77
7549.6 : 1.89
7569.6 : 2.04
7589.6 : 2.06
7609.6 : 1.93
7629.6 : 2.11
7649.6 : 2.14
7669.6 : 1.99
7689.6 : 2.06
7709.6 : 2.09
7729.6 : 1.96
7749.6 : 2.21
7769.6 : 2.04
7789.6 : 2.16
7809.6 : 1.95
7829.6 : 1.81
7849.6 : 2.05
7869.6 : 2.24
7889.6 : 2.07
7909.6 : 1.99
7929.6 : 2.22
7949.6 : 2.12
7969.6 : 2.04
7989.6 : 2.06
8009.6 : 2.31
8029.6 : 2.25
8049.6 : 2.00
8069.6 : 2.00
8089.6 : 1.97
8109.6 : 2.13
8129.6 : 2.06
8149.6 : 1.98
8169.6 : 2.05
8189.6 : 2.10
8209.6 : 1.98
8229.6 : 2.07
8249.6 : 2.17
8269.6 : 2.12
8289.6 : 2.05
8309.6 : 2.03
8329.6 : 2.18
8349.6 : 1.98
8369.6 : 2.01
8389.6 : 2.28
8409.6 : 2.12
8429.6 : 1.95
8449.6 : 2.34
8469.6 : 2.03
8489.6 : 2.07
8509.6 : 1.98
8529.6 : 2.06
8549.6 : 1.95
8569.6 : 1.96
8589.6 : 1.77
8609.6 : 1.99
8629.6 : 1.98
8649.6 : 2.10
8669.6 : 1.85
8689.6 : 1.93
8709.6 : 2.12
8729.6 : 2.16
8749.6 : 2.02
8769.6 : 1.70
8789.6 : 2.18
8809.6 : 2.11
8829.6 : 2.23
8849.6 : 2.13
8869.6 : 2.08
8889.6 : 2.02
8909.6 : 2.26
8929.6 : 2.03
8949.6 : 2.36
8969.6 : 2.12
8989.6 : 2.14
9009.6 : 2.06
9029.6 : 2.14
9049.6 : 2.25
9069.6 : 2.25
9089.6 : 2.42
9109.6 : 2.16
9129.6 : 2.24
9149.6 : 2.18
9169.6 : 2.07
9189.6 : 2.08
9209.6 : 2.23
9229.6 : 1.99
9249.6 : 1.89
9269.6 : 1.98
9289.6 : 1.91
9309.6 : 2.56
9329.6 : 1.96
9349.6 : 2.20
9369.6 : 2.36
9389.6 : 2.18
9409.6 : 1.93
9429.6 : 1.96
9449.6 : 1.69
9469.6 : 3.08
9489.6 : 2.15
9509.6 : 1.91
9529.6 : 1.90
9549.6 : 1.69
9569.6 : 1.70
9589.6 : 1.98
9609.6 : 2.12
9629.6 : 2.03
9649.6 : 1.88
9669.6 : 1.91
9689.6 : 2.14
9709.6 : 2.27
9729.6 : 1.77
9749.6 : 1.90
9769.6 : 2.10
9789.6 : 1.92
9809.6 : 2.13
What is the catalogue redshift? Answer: 0.20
